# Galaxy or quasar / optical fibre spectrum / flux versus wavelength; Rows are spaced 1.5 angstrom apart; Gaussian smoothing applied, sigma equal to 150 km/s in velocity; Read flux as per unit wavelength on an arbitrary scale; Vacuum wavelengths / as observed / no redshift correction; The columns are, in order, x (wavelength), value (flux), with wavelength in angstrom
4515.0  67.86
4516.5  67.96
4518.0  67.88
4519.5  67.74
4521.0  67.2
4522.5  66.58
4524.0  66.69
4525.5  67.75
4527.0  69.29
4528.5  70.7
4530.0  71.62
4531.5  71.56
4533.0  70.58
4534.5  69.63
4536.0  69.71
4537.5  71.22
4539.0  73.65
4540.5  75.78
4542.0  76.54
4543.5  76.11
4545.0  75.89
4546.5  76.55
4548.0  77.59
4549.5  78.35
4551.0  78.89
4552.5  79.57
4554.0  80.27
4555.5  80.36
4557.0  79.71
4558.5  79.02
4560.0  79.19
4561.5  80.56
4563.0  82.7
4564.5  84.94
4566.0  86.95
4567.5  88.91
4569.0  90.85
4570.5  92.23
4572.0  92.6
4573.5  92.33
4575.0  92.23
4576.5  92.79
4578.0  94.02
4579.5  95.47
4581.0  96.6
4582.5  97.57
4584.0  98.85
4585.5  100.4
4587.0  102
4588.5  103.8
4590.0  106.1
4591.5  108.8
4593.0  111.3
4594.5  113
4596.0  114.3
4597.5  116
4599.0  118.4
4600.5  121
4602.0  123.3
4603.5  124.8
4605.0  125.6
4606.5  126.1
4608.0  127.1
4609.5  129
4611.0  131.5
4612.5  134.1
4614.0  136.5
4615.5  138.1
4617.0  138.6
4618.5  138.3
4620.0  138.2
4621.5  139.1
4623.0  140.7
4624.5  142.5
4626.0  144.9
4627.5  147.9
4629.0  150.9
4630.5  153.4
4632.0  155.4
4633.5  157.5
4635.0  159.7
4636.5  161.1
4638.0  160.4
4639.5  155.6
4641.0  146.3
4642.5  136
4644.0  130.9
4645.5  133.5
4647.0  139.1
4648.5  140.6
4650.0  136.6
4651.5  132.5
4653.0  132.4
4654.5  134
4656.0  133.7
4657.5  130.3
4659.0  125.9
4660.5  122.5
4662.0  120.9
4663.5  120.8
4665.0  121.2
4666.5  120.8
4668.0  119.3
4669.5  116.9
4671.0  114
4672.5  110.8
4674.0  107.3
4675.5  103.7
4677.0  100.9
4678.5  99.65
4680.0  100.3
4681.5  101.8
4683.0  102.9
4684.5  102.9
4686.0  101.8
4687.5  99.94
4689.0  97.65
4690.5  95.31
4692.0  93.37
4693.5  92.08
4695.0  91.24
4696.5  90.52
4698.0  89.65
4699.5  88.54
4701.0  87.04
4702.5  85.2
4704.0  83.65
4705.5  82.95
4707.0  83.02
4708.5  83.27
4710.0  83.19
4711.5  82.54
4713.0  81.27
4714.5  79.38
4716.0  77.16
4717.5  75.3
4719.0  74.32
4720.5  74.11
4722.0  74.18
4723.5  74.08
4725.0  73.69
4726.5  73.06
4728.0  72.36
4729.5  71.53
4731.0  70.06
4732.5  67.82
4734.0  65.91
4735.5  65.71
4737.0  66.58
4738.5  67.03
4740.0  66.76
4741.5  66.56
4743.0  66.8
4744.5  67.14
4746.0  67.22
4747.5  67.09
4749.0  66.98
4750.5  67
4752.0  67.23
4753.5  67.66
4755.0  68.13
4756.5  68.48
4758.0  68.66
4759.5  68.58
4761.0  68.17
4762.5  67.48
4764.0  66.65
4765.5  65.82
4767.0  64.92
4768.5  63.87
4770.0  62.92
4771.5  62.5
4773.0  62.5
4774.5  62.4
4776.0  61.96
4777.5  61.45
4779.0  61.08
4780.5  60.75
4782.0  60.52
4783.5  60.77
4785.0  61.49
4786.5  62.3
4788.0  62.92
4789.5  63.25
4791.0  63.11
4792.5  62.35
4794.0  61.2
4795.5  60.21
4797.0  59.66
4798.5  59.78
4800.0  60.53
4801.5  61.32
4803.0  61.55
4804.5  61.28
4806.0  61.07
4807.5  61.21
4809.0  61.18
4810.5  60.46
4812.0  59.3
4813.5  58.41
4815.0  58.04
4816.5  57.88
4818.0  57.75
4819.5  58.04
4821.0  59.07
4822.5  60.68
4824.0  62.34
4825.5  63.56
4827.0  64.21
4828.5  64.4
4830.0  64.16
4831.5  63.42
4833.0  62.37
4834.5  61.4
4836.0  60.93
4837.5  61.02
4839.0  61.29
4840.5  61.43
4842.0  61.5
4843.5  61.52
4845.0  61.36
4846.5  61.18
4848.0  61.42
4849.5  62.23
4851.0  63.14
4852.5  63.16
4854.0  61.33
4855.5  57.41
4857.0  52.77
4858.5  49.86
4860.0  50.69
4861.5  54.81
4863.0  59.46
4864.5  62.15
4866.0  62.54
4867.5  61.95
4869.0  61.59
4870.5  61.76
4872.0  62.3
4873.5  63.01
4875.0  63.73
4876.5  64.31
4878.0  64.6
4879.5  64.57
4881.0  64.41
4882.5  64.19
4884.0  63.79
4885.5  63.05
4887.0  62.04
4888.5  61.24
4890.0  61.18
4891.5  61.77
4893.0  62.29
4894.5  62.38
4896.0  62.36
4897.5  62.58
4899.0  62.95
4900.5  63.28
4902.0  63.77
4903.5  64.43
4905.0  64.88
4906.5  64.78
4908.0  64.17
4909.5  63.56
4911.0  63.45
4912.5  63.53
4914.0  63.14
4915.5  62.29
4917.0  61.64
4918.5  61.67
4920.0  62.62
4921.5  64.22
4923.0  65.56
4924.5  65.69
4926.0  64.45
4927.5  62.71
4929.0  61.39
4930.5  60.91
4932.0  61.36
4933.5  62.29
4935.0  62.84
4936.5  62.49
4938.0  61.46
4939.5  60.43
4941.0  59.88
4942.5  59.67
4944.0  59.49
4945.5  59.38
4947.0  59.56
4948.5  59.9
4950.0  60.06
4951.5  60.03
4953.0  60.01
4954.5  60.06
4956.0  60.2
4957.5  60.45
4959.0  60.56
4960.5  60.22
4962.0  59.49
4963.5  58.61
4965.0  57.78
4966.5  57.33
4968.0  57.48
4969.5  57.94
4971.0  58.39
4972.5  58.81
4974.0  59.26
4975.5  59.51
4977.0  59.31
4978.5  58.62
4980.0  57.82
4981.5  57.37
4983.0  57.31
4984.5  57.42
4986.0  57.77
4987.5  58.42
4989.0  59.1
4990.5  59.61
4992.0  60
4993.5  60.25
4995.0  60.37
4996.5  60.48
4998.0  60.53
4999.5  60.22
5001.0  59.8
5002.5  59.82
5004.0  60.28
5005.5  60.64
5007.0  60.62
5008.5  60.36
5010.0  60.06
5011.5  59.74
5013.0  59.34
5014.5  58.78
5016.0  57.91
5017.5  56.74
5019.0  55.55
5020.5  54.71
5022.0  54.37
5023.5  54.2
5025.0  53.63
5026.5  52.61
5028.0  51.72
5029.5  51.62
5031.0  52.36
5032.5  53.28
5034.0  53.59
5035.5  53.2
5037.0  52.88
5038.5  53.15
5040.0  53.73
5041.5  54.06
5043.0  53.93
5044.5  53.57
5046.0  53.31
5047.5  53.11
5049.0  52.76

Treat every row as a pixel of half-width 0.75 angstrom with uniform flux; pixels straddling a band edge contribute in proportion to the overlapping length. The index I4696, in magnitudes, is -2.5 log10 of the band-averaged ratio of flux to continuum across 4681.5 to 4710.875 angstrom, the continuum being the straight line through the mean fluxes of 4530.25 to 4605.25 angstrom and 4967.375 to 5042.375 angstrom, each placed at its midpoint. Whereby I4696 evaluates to -0.13 mag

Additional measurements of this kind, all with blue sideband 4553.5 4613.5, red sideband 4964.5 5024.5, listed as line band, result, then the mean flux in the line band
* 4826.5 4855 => 0.205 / 62.1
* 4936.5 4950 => 0.069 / 60.1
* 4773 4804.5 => 0.295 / 61.5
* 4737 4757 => 0.256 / 67.2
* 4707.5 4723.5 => 0.132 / 78.3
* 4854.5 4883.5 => 0.191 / 60.4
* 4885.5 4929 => 0.079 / 63.1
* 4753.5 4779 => 0.262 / 65.2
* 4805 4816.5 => 0.291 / 59.8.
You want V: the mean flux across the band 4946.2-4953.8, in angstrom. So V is 59.9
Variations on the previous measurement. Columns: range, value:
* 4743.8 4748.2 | 67.2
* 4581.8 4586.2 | 98.9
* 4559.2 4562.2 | 79.8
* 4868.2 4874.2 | 62.2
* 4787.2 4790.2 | 63.1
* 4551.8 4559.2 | 79.8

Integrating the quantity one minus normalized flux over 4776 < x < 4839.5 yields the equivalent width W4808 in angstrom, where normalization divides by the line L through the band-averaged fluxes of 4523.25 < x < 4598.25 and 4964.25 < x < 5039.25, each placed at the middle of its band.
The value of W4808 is 8.0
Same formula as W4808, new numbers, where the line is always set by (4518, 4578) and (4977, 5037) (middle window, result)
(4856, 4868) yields 1.4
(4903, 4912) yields -0.3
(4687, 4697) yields -3.2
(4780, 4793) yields 1.0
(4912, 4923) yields -0.3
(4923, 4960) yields -0.5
